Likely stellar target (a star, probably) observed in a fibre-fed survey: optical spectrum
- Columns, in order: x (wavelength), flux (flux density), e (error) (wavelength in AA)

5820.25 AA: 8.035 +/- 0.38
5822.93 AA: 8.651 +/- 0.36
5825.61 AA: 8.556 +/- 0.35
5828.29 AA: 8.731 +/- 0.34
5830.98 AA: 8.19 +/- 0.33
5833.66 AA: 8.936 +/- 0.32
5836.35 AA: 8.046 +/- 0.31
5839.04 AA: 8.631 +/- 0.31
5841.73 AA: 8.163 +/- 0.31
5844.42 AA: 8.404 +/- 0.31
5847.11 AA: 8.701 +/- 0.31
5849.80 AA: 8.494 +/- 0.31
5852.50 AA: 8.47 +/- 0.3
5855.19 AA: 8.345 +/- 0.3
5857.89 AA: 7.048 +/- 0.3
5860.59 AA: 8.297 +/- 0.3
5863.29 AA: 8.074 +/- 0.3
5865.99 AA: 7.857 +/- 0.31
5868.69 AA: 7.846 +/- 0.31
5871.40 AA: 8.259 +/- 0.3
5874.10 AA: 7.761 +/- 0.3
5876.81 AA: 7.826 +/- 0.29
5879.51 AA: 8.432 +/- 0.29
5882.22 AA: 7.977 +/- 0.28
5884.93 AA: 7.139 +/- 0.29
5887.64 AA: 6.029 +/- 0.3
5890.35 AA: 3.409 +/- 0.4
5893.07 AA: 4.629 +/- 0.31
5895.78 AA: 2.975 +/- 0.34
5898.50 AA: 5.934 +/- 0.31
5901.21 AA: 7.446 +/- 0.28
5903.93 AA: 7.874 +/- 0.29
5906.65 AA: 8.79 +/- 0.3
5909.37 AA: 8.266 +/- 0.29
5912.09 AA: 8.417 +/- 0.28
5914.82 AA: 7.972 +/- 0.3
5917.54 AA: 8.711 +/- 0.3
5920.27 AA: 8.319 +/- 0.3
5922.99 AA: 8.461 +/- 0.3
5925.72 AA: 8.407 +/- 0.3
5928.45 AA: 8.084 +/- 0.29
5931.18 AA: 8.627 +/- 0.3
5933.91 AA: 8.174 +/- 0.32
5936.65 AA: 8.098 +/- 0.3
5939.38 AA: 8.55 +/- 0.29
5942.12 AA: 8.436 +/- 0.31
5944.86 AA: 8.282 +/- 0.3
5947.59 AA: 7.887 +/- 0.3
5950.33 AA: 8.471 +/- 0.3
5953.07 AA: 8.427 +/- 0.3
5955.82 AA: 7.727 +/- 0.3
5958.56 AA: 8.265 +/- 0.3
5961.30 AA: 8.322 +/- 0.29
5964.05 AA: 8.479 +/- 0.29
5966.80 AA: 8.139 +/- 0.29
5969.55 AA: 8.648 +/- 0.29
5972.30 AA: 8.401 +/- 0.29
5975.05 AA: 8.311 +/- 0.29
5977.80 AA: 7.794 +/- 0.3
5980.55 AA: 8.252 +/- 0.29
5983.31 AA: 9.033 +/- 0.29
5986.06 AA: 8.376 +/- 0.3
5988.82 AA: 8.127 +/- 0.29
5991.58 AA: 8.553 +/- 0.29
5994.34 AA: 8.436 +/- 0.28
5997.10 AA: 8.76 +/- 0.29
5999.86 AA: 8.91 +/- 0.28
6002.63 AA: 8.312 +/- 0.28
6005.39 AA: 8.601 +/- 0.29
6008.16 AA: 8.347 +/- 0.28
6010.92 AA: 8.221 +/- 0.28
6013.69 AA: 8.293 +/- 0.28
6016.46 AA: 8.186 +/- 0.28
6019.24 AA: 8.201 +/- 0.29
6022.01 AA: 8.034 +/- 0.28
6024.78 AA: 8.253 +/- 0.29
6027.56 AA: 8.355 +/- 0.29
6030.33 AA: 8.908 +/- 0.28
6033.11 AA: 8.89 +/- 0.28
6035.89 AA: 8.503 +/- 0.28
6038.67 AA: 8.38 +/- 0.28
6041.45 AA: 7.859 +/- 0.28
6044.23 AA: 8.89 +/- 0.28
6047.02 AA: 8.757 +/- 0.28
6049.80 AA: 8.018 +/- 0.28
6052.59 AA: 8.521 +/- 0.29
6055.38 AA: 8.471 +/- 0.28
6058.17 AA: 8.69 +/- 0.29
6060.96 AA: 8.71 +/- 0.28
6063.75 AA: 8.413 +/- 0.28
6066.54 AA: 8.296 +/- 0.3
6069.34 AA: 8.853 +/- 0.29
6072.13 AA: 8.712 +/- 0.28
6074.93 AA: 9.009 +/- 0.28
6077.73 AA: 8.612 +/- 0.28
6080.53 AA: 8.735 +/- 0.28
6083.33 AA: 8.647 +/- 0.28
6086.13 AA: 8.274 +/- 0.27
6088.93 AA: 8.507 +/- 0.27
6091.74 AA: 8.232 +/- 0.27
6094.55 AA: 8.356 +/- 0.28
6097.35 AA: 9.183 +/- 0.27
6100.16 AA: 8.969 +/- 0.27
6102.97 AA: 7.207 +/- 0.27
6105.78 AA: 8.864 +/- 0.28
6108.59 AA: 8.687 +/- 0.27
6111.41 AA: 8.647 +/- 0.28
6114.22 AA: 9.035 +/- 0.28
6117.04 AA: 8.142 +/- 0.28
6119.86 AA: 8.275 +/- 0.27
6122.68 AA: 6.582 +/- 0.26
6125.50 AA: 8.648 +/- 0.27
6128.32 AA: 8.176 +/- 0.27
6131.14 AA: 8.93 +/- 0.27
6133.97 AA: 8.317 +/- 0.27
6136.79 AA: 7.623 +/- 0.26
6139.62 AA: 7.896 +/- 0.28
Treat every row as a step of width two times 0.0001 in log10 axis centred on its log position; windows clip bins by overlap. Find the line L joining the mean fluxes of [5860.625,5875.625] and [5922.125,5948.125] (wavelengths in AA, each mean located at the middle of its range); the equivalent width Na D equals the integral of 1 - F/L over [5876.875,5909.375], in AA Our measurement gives 6.2 AA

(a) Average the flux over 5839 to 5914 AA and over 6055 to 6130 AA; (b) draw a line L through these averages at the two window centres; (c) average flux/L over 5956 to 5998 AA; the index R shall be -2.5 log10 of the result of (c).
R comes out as -0.06 mag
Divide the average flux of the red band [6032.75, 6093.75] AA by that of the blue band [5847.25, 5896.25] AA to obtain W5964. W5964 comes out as 1.17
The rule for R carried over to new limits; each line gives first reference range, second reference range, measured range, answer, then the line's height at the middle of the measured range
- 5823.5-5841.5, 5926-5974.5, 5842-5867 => 0.04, 8.46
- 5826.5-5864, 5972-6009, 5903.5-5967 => 0.01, 8.4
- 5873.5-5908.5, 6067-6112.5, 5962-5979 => -0.12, 7.41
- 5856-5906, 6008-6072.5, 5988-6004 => -0.06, 8.04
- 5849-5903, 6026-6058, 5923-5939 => -0.10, 7.57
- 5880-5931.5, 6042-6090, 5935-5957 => -0.09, 7.57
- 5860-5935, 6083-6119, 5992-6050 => -0.04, 8.11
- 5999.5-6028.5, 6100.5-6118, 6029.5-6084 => -0.03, 8.38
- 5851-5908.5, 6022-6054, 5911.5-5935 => -0.11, 7.53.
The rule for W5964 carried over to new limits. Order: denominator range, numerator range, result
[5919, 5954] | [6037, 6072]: 1.02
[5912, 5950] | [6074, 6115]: 1.03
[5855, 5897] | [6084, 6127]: 1.20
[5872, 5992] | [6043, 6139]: 1.08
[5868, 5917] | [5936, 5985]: 1.18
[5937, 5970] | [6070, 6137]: 1.02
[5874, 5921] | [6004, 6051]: 1.19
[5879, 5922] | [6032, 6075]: 1.22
